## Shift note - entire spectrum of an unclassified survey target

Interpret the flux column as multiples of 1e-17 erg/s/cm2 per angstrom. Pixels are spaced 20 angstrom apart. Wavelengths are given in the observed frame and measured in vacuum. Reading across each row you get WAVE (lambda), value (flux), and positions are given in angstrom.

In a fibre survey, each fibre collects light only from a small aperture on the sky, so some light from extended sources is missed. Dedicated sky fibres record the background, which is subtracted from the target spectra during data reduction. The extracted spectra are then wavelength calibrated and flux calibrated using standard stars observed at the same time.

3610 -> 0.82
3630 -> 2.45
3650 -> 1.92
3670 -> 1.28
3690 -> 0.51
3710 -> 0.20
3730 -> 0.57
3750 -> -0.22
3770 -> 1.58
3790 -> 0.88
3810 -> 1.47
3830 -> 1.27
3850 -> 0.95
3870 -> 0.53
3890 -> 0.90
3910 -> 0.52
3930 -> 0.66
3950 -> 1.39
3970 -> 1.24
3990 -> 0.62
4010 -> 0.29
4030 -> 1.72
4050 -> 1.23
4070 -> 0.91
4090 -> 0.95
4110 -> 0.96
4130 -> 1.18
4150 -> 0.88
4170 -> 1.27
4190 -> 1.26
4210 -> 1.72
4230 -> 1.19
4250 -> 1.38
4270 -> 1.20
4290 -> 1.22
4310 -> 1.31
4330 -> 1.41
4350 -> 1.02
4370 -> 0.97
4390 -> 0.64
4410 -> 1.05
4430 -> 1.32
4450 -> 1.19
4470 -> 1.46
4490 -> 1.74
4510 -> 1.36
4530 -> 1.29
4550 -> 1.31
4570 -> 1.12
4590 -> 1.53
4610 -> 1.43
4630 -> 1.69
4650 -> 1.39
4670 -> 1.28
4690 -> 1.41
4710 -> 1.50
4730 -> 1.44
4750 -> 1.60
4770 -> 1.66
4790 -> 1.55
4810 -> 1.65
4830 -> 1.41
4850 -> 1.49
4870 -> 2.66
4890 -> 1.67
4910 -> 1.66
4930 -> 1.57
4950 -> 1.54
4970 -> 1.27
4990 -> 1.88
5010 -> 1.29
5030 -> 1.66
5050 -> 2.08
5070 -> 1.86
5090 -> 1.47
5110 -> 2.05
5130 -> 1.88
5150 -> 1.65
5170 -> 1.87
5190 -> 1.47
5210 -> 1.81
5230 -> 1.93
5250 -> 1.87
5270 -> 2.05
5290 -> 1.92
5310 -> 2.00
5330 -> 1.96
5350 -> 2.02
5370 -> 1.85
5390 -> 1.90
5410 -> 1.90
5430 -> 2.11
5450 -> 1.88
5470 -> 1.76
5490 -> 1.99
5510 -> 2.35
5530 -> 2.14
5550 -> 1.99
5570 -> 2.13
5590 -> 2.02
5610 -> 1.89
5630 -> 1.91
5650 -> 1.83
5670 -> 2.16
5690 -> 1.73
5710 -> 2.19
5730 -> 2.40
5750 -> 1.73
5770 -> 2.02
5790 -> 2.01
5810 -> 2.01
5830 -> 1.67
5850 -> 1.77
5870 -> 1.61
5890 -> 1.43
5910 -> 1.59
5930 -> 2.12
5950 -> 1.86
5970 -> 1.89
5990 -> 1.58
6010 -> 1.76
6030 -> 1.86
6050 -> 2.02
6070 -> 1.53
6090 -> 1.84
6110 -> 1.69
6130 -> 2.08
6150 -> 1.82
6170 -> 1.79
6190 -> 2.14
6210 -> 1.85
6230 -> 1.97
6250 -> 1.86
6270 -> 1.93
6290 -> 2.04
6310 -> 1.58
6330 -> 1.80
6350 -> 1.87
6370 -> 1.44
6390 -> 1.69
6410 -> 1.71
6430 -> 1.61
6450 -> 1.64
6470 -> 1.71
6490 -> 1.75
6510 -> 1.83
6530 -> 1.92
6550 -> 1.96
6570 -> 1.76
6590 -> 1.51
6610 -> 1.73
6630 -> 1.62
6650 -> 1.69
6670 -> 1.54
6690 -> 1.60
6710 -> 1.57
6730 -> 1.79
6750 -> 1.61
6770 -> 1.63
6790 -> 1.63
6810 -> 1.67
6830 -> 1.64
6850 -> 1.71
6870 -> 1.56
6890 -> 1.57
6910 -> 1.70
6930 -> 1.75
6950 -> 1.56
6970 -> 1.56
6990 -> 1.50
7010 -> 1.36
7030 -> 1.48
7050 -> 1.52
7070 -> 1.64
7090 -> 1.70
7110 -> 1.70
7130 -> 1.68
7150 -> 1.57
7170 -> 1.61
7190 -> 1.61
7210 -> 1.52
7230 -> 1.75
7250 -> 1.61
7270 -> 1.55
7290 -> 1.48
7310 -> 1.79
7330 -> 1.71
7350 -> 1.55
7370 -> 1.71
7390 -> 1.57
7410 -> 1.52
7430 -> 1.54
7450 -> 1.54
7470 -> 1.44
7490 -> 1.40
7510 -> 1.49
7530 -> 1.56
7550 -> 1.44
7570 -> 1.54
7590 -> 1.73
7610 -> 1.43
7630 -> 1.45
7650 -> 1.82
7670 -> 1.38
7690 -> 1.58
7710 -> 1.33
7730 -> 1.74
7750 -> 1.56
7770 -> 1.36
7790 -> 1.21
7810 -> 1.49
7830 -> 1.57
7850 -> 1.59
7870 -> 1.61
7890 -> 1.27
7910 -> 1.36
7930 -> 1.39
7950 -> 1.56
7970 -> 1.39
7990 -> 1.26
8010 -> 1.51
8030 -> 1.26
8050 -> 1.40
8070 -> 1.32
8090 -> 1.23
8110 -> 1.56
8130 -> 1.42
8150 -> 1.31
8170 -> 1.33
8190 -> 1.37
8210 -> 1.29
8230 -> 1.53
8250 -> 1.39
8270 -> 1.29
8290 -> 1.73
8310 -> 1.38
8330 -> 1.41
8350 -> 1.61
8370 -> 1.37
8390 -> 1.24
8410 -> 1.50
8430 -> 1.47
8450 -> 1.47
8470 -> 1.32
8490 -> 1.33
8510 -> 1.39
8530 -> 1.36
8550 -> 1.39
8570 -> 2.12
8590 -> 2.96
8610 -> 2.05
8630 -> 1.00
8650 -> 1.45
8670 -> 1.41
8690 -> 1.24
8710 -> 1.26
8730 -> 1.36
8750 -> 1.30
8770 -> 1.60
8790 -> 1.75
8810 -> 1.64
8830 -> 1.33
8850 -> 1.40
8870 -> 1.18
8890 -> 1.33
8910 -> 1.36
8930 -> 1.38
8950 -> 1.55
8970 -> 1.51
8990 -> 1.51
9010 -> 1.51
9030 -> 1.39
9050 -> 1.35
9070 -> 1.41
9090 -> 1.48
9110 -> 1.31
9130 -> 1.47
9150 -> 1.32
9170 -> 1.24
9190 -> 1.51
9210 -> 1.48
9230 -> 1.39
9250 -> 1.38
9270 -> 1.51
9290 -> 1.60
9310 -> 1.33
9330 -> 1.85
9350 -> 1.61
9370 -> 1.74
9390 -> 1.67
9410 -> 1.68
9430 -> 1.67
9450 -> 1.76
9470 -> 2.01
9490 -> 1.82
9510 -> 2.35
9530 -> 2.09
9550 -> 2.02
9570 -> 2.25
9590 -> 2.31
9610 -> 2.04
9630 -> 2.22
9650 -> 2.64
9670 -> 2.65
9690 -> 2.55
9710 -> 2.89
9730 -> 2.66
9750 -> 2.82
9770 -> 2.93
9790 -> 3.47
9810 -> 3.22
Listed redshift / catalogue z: 0.31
